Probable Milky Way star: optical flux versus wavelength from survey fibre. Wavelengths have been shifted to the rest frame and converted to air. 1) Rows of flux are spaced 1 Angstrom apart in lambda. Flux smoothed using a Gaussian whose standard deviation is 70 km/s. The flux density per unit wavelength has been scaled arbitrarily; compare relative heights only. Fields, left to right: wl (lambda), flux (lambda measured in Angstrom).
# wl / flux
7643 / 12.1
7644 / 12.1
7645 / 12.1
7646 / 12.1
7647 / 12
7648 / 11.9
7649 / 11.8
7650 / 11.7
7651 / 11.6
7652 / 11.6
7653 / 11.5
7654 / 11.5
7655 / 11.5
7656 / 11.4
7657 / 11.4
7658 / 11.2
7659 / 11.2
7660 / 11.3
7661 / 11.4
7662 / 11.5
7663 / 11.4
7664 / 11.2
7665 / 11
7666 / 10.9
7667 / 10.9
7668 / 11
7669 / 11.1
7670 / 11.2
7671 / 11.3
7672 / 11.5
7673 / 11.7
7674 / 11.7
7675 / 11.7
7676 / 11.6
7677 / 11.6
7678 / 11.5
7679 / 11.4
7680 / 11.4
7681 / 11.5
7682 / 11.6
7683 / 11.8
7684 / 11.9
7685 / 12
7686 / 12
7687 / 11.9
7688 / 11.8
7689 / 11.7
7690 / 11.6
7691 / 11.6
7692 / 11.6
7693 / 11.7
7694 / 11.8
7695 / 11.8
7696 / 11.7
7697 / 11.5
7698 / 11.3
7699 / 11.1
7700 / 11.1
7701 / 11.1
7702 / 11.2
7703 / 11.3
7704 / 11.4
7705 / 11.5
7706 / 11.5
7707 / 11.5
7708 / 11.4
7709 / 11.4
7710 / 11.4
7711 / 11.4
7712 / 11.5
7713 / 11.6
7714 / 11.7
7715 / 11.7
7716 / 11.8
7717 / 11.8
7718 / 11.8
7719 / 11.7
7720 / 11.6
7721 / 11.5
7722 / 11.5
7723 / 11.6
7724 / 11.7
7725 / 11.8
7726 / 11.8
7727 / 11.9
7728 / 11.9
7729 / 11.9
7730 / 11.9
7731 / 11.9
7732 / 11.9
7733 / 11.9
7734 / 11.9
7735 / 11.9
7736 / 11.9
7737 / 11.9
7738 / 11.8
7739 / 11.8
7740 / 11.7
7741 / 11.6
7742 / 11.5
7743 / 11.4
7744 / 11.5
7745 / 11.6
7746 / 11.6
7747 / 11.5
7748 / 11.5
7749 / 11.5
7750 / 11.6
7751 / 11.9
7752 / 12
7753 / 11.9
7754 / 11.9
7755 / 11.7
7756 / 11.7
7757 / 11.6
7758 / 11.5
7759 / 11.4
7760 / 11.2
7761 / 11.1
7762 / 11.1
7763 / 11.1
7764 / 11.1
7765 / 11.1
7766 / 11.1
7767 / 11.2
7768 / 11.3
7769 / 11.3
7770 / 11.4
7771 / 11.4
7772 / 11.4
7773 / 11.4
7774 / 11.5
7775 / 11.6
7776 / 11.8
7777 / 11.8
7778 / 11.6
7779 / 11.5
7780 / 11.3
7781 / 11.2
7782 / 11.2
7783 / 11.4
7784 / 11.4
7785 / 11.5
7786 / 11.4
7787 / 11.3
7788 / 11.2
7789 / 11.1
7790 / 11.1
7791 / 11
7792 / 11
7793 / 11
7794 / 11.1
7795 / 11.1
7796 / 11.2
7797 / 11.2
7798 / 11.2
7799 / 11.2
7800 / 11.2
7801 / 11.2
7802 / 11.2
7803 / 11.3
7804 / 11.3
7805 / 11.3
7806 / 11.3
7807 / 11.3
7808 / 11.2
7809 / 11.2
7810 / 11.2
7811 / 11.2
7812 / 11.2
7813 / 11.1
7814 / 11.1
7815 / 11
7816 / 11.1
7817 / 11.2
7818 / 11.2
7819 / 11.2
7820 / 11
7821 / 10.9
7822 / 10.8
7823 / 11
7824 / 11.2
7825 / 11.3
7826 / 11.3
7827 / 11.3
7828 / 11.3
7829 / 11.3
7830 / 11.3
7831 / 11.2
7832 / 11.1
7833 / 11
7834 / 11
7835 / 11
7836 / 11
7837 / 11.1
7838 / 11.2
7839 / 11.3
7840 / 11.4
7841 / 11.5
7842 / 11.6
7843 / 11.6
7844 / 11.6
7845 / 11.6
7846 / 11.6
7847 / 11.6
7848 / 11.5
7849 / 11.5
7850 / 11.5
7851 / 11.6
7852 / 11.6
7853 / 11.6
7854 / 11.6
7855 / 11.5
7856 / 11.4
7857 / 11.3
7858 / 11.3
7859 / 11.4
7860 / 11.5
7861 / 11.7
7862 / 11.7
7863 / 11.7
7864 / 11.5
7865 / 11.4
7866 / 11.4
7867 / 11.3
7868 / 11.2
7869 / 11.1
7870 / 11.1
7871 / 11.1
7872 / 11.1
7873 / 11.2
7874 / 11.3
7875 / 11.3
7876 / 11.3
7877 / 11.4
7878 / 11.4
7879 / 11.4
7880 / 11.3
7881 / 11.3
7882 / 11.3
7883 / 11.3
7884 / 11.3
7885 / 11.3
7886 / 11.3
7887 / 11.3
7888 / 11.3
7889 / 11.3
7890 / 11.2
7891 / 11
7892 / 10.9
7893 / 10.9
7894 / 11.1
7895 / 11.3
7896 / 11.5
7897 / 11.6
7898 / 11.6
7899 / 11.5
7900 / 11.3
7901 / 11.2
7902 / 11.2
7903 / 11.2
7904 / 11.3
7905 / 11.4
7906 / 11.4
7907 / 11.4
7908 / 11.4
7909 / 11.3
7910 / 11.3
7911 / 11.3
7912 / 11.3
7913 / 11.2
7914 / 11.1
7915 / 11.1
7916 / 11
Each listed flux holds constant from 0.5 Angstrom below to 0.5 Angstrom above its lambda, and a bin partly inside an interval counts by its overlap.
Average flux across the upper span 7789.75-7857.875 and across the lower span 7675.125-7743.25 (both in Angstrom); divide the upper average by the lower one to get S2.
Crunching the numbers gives 0.97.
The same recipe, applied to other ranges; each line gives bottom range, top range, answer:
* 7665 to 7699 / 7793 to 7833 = 0.97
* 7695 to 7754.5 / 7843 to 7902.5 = 0.98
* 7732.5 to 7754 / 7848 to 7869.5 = 0.98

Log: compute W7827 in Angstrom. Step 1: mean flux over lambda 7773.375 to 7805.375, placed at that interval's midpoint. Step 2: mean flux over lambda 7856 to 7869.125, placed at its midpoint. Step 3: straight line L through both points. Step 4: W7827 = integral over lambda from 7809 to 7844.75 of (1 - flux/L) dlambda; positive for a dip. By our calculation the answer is 0.5 Angstrom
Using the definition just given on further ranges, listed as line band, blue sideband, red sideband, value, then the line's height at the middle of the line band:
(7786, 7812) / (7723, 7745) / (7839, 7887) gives 0.9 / 11.6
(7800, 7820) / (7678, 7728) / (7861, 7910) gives 0.4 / 11.4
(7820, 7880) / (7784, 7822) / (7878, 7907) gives -0.5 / 11.2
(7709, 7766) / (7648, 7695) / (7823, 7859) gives -0.9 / 11.5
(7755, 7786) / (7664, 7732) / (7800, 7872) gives 0.1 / 11.4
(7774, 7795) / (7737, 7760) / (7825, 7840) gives 0.2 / 11.4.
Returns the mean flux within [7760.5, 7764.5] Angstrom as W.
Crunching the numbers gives 11.1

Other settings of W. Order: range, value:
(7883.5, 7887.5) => 11.3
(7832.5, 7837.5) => 11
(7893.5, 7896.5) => 11.3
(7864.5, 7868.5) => 11.3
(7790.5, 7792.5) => 11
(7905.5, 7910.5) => 11.4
